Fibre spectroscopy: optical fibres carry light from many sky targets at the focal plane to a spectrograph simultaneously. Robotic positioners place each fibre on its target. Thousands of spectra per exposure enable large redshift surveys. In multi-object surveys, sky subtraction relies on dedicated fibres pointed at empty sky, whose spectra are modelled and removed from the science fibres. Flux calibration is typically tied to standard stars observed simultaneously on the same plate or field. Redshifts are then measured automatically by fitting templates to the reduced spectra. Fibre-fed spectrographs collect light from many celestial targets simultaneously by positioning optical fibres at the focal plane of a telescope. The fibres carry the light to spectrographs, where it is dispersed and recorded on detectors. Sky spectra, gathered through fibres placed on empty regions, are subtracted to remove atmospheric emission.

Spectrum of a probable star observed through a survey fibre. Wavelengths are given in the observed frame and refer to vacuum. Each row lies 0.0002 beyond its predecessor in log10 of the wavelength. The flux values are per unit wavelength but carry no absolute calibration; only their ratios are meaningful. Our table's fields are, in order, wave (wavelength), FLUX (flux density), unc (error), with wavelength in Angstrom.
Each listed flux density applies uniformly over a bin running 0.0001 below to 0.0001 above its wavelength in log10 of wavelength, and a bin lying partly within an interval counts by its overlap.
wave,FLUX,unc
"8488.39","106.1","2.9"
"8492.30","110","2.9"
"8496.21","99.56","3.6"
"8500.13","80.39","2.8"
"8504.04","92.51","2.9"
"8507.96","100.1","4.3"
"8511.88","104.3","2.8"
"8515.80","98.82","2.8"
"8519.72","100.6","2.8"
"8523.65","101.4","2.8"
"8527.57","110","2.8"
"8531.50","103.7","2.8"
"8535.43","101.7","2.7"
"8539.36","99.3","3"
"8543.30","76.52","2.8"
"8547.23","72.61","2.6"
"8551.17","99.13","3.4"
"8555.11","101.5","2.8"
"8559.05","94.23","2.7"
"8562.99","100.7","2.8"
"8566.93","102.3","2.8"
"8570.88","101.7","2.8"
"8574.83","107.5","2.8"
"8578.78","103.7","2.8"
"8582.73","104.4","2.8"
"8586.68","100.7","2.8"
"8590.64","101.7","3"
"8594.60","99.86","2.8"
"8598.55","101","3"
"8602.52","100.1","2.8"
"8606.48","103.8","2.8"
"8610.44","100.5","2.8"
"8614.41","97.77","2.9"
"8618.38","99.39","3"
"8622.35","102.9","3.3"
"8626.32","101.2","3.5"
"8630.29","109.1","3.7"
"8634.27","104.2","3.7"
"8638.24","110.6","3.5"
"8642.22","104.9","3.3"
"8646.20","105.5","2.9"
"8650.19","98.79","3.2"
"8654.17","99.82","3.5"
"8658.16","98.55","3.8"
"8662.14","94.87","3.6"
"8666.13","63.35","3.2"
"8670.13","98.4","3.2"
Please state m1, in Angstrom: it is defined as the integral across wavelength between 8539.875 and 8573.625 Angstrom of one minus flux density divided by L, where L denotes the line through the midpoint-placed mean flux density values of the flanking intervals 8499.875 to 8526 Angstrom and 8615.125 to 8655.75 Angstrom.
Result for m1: 2.0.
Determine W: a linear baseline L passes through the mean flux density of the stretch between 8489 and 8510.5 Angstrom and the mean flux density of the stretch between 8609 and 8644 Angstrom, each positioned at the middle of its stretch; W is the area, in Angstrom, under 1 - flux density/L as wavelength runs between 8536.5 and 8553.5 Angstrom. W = 2.0 Angstrom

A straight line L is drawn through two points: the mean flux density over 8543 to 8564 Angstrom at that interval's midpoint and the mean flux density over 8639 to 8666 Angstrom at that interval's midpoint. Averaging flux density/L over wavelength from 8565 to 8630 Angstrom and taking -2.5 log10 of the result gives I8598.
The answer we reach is -0.08 mag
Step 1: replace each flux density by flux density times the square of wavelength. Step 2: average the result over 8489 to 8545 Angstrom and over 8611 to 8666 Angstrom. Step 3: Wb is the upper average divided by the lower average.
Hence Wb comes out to 1.0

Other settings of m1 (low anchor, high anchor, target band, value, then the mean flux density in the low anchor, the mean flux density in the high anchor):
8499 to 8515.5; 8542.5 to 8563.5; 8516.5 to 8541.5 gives -2.43 Angstrom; 95.5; 90.9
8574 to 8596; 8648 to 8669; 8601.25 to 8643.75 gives -2.73 Angstrom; 103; 91.5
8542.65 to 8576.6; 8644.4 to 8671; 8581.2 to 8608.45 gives -1.86 Angstrom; 95.8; 93.9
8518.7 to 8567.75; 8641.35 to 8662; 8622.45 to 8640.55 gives -1.06 Angstrom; 97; 101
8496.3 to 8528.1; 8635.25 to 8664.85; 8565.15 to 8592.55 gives -1.01 Angstrom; 98.1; 101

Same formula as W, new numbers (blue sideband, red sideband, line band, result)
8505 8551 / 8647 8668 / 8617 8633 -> -1.7 Angstrom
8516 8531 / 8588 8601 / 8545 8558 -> 1.4 Angstrom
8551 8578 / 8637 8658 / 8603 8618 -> 0.3 Angstrom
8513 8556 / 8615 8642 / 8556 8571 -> -0.1 Angstrom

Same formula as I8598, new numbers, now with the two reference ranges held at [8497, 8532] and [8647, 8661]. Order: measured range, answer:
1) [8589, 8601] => -0.02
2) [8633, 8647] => -0.08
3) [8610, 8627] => -0.01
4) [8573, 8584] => -0.07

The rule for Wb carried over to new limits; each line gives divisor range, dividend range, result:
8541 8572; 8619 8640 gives 1.14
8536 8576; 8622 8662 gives 1.10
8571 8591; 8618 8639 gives 1.02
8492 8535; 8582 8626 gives 1.03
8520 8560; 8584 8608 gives 1.07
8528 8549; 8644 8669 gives 1.04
